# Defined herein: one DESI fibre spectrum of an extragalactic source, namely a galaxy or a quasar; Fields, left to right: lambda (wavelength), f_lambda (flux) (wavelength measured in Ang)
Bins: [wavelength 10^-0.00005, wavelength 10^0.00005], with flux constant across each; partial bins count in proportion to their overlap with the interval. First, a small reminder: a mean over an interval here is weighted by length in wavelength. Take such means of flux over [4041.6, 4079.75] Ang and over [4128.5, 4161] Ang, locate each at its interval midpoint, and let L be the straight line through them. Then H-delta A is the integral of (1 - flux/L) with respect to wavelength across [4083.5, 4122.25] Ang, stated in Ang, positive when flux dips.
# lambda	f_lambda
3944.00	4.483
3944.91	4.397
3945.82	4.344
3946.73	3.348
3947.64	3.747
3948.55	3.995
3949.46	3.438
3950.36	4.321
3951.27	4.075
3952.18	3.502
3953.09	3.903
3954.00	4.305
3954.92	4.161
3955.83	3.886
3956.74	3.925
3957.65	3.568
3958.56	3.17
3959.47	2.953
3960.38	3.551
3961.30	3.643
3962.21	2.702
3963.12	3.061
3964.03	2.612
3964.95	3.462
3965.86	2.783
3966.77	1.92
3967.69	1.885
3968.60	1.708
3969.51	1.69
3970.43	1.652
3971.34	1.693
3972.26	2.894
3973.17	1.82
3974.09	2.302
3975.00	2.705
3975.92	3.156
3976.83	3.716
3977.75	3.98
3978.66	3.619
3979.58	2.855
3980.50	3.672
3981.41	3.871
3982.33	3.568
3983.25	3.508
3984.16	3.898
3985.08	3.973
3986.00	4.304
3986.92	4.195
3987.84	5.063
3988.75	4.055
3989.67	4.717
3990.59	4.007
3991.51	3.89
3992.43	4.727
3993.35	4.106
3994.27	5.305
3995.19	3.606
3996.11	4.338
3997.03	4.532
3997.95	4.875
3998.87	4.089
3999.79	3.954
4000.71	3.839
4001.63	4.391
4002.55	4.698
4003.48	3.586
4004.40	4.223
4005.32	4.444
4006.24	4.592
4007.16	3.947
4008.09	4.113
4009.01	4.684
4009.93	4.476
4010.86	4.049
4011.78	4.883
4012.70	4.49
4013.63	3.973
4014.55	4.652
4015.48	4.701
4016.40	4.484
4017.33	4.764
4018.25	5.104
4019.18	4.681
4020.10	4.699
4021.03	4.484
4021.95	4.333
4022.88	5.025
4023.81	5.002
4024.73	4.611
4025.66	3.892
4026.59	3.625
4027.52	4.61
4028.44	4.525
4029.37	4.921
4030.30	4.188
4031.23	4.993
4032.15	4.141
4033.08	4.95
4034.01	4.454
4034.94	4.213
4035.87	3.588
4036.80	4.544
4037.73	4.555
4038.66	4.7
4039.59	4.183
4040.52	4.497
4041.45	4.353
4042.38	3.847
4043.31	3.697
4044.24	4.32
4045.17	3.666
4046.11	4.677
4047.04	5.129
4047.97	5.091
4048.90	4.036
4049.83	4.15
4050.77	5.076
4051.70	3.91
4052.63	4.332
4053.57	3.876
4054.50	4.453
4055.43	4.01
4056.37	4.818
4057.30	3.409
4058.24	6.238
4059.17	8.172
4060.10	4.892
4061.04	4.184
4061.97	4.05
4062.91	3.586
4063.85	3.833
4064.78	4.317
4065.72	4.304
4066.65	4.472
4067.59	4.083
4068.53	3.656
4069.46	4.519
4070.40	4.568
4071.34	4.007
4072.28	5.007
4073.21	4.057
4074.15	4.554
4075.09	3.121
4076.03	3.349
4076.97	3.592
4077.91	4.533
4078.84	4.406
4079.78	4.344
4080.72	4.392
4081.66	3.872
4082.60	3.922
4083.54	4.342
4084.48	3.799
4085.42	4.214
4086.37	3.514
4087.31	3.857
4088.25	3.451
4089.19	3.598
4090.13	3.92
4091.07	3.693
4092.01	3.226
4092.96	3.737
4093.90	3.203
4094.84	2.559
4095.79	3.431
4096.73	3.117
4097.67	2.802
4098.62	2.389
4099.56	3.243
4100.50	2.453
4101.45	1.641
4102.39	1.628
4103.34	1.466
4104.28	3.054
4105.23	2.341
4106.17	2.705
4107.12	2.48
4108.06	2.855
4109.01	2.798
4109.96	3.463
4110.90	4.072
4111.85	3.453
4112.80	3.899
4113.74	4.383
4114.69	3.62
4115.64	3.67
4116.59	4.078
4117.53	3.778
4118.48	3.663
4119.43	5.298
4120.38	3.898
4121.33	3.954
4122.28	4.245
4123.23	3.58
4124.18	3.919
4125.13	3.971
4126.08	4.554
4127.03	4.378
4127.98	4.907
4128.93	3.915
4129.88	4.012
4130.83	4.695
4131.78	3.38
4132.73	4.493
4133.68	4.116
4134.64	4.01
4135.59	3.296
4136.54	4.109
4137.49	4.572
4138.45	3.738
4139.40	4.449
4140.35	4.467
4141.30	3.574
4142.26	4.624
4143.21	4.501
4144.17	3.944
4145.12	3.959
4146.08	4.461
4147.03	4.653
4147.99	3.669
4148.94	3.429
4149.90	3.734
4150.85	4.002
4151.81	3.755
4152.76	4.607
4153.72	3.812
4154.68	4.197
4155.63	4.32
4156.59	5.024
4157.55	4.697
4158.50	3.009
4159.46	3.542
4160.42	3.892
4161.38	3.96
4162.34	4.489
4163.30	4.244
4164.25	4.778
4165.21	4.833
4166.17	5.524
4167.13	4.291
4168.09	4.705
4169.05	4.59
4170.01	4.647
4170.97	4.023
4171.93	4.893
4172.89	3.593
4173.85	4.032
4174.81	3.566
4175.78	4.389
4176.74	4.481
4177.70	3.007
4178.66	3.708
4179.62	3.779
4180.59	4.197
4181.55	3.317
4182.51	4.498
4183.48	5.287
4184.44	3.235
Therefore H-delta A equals 8.1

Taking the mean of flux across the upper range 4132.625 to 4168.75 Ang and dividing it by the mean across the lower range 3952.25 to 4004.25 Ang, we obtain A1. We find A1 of 1.18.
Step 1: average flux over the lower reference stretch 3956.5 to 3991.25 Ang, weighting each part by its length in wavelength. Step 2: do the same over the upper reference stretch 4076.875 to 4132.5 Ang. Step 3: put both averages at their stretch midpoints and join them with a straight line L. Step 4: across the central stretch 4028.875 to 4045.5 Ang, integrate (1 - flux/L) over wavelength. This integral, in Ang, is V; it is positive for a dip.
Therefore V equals -4.6 Ang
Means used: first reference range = 3.21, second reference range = 3.59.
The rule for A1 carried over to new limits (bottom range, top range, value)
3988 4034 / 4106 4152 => 0.89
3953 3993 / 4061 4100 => 1.15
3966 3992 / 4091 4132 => 1.07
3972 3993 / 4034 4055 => 1.17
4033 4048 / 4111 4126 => 0.92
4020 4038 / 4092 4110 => 0.60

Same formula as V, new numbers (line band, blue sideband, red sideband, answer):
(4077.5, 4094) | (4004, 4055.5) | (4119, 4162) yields 1.4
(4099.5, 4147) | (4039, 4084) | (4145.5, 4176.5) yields 6.0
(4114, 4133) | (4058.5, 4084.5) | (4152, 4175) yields 0.9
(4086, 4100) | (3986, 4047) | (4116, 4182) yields 3.1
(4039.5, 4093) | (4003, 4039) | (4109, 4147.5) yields 0.9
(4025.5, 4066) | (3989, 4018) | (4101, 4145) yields -2.9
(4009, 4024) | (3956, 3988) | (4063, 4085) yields -4.5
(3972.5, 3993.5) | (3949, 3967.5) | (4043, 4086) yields -0.4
